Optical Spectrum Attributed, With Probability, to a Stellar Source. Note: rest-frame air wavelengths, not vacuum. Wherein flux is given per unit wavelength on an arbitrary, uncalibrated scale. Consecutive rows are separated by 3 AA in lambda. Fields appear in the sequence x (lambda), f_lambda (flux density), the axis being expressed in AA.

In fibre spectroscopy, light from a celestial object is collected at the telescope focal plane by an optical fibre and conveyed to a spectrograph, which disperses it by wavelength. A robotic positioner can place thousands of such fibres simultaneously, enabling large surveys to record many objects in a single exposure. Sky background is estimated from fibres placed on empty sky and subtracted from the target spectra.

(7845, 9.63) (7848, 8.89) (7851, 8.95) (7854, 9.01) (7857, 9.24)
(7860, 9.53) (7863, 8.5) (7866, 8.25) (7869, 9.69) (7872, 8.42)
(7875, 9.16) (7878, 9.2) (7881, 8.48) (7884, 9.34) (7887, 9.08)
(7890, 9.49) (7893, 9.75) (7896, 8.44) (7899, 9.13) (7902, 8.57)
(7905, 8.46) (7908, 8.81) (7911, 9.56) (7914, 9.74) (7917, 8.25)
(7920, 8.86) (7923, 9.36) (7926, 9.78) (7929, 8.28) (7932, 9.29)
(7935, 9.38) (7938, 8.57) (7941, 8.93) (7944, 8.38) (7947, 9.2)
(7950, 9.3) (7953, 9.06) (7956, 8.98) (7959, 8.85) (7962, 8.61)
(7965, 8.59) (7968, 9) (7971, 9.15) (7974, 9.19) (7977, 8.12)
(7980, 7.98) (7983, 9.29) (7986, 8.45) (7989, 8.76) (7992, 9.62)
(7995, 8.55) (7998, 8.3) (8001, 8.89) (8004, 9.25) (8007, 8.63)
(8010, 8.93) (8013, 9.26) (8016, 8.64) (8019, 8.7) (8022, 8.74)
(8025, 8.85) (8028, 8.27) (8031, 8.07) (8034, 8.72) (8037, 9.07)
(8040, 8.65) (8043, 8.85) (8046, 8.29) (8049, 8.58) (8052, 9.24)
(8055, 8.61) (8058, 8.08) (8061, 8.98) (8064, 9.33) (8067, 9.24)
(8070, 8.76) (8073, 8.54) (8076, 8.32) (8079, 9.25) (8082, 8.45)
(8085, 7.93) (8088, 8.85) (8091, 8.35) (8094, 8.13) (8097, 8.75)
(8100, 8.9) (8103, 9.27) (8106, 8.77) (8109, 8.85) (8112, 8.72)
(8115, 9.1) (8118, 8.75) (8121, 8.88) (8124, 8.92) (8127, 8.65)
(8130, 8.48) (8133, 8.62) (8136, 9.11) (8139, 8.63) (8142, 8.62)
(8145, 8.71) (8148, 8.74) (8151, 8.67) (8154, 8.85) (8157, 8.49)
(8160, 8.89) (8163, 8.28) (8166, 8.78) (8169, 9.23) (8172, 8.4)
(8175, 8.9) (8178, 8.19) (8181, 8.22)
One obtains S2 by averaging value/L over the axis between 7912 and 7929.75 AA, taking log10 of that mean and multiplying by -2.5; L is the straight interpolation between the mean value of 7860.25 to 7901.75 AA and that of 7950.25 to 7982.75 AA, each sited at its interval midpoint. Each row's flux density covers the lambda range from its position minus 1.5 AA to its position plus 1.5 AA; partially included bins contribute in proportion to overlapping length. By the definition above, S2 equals -0.02 mag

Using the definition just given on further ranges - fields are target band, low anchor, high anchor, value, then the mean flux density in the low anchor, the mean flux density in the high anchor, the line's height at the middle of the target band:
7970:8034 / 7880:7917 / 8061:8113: 0.02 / 9.05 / 8.74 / 8.88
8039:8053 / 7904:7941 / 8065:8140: 0.01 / 9.03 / 8.73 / 8.83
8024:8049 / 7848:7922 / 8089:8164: 0.03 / 9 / 8.73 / 8.83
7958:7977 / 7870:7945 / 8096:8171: 0.01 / 9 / 8.78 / 8.94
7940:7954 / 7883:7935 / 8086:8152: 0.01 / 9.08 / 8.74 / 9.02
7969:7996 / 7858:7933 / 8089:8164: 0.01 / 9.02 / 8.73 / 8.91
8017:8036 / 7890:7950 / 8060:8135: 0.03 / 9.01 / 8.75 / 8.85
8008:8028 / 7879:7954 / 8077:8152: 0.01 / 9.02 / 8.72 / 8.87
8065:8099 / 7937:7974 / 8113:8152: 0.02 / 8.9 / 8.76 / 8.8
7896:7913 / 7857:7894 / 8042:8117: 0.02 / 9.07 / 8.72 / 9.02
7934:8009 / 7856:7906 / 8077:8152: 0.01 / 8.99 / 8.72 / 8.88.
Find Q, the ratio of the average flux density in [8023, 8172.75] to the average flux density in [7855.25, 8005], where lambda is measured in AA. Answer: 1.0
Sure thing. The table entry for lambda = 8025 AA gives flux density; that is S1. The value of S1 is 8.85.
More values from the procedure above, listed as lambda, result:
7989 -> 8.76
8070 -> 8.76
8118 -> 8.75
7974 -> 9.19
